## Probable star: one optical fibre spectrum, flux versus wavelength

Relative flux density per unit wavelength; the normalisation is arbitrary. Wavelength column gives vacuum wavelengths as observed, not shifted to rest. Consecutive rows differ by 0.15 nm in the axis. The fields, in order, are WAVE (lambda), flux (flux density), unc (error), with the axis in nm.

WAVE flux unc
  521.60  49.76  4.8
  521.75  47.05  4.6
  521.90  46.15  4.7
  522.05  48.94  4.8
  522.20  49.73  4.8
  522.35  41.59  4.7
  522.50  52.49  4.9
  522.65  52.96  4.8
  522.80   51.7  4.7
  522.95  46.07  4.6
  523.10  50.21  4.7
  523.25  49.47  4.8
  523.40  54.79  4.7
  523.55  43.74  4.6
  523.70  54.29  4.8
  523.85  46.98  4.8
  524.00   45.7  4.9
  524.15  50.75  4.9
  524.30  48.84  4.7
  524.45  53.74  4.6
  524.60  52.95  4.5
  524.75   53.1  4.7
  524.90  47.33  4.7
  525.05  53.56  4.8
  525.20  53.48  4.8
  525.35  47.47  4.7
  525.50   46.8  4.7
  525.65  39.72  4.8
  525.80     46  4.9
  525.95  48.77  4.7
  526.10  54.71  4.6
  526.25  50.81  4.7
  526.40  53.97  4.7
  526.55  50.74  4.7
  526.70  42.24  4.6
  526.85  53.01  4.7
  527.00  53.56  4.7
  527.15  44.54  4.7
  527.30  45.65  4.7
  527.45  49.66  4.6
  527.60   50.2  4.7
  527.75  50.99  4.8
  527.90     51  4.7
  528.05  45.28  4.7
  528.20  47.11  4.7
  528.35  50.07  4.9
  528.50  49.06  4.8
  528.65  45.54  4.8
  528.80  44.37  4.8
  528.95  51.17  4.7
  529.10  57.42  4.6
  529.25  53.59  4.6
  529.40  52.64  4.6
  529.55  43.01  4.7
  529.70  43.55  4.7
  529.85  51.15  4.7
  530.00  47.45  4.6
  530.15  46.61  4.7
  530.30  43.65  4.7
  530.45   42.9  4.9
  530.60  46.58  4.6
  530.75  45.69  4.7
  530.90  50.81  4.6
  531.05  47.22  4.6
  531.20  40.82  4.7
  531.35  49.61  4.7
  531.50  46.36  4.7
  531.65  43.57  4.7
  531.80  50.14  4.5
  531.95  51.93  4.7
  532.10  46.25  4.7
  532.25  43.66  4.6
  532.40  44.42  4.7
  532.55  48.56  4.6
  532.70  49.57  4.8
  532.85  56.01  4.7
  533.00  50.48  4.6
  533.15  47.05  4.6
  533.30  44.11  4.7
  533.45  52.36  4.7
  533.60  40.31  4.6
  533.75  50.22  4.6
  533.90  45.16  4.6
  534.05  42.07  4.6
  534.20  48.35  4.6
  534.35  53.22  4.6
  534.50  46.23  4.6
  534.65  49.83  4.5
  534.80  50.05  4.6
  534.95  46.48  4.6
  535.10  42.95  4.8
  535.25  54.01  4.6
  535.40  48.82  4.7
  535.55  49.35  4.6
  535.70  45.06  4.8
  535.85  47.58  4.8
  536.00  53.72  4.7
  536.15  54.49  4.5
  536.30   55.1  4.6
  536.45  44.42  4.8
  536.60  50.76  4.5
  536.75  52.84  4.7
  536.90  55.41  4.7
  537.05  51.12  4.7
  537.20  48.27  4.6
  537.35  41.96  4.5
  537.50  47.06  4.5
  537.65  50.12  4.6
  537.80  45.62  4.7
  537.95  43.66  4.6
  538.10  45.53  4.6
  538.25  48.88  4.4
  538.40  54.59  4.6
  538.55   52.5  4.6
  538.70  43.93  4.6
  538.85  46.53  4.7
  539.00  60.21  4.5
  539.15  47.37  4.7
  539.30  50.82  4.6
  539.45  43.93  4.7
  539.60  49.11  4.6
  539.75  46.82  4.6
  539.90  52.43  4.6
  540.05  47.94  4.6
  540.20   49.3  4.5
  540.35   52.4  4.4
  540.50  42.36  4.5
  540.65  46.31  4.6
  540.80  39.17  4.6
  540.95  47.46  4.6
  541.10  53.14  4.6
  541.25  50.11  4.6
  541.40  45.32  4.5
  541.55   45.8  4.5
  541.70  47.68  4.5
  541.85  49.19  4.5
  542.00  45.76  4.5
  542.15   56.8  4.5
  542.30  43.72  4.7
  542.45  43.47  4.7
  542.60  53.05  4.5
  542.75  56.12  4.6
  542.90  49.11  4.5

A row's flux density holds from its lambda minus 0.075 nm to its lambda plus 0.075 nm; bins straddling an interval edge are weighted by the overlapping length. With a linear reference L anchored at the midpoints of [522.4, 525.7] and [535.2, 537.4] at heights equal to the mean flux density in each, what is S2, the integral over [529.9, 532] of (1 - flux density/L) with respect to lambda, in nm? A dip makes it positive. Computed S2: 0.14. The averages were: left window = 49.8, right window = 50.2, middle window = 46.7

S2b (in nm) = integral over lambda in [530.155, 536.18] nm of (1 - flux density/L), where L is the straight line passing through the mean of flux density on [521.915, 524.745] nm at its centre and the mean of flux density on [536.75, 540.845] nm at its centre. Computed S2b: 0.15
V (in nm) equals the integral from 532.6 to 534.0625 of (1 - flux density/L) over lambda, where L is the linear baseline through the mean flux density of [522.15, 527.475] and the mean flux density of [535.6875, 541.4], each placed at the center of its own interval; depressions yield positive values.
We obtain 0.03 nm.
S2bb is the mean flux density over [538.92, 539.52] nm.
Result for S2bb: 50.6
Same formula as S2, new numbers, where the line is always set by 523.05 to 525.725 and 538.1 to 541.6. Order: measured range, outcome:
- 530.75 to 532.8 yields 0.078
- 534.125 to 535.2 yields 0.013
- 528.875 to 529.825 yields -0.020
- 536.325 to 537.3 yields -0.036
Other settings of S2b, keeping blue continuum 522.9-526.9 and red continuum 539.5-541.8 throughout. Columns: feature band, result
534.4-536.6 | -0.043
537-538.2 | 0.035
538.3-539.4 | -0.063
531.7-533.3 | 0.005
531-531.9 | 0.044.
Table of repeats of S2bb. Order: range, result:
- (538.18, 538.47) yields 51.7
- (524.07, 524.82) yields 51.8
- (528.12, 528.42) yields 48.5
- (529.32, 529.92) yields 47.6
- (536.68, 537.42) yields 50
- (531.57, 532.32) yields 47.1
